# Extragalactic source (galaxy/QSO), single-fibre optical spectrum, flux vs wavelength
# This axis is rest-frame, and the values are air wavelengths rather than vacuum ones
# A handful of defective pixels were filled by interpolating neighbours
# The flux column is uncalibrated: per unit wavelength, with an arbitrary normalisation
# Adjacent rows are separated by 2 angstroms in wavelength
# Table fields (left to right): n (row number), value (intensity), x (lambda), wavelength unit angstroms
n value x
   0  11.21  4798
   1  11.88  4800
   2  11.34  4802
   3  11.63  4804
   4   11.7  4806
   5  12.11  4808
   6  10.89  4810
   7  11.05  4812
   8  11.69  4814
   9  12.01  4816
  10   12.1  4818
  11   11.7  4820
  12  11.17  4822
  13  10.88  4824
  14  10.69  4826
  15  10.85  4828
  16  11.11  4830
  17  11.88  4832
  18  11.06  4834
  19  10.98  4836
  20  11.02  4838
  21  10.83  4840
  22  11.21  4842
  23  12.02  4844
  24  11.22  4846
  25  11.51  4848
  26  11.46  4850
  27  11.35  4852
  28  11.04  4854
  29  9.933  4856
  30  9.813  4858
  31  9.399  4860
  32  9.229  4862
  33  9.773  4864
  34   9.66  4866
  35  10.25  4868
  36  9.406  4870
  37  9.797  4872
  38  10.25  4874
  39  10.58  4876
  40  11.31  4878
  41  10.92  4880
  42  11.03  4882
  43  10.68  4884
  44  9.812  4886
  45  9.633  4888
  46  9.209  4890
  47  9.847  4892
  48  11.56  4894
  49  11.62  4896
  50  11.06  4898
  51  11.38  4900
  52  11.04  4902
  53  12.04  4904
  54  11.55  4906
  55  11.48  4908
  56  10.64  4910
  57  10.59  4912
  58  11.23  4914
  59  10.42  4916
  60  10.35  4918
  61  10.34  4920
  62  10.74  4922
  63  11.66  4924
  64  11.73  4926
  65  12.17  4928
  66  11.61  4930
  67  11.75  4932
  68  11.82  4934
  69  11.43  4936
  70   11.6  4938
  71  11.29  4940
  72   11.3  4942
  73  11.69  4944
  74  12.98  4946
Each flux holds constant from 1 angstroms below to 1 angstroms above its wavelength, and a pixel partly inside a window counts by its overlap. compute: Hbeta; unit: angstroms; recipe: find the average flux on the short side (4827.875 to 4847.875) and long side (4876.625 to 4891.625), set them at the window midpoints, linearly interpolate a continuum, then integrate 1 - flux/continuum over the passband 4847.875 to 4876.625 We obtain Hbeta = 1.6 angstroms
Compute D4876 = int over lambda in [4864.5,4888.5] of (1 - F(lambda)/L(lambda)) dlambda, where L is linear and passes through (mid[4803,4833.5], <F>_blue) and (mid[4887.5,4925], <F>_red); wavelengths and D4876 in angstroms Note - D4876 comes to 1.7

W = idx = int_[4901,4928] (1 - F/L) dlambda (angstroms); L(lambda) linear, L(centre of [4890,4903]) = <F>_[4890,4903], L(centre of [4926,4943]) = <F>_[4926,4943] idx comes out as 0.4 angstroms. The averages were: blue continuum 10.9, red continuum 11.6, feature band 11.1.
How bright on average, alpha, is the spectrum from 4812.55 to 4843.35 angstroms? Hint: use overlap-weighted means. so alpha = 11.3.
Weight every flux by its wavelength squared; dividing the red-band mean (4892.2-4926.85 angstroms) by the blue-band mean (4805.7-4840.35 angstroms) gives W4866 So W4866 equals 1.02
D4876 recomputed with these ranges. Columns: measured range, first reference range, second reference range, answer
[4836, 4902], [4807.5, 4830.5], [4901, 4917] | 3.8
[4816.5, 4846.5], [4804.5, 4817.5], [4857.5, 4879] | -0.7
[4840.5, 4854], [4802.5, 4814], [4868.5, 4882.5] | -0.7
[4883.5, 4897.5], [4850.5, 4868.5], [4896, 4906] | 0.9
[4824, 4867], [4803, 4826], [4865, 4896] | 0.7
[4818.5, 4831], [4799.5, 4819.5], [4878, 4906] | 0.4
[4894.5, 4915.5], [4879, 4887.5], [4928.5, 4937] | -0.4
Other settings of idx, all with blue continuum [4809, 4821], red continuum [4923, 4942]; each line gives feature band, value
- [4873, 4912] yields 2.71 angstroms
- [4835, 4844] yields 0.36 angstroms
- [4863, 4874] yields 1.70 angstroms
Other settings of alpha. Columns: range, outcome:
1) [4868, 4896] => 10.4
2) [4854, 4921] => 10.5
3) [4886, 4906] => 10.8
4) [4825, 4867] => 10.8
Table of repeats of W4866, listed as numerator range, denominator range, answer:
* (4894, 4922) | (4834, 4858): 1.02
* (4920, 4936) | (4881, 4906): 1.09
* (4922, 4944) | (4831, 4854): 1.06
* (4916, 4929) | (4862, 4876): 1.15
